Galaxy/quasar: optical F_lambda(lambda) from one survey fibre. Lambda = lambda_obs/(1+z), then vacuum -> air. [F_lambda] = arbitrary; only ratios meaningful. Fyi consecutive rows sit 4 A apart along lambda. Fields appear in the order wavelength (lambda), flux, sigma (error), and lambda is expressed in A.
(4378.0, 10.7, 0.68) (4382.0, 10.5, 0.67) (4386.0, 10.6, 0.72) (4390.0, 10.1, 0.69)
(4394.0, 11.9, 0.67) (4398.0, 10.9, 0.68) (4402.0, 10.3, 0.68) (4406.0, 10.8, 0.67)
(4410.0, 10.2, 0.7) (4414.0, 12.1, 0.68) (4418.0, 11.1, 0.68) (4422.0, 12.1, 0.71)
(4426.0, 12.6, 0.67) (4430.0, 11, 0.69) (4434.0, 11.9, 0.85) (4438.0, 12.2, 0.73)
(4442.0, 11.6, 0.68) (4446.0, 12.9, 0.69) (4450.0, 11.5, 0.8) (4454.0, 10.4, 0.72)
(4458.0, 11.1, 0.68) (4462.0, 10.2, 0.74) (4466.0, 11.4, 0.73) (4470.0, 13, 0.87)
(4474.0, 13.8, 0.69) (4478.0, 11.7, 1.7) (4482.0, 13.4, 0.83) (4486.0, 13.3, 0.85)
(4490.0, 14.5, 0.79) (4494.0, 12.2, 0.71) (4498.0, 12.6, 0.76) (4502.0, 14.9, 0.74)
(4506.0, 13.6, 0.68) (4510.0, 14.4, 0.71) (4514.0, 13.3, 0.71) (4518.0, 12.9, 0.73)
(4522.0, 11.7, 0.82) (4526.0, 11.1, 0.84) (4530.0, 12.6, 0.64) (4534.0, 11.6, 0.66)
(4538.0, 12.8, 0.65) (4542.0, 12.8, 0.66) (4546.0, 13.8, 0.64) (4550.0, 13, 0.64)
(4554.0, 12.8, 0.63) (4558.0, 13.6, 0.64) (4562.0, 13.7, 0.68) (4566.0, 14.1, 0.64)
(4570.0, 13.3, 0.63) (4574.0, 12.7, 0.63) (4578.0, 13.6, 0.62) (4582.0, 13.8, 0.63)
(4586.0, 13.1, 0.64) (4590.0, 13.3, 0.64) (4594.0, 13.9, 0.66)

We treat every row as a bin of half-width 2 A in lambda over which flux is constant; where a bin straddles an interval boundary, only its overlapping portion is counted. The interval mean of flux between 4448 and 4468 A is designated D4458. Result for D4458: 10.9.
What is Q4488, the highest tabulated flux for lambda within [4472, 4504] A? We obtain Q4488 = 14.9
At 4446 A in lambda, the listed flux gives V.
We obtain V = 12.9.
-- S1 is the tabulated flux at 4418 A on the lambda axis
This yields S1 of 11.1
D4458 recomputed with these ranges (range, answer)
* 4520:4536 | 11.8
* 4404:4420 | 11.1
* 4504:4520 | 13.6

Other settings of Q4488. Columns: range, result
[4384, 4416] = 12.1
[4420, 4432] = 12.6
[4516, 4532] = 12.9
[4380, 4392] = 10.6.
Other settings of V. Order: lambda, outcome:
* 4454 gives 10.4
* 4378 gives 10.7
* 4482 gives 13.4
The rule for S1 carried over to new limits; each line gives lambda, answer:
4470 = 13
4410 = 10.2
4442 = 11.6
